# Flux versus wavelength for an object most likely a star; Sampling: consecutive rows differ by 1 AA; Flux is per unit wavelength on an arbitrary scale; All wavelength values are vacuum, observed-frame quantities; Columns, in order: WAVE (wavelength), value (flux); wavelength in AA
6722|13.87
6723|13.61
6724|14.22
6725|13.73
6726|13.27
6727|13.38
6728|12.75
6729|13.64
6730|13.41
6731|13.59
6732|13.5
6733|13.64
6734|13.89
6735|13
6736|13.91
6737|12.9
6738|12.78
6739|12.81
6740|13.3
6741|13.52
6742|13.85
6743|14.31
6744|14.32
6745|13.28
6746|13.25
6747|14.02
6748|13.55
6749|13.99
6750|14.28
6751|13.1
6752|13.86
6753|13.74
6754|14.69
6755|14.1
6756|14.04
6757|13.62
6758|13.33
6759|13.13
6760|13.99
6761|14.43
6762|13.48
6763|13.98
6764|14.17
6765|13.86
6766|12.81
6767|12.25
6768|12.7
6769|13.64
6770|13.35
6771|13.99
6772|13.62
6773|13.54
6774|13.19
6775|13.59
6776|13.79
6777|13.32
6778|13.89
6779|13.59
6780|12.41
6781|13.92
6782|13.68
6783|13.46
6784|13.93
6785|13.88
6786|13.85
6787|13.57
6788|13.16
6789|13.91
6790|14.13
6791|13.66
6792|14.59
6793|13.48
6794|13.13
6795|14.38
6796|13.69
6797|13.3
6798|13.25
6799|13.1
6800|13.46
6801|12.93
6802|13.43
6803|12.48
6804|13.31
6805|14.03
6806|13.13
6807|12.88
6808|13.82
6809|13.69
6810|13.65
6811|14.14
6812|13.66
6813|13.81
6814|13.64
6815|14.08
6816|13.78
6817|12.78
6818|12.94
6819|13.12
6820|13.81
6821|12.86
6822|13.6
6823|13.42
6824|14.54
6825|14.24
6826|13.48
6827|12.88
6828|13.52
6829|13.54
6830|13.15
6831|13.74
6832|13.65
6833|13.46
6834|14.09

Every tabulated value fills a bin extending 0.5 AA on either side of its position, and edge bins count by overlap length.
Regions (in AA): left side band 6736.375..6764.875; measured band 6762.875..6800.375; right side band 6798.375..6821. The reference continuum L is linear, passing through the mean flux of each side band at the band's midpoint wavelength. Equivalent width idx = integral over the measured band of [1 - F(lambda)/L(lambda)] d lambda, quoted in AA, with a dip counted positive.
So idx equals 0.02 AA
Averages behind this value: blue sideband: 13.7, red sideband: 13.4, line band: 13.6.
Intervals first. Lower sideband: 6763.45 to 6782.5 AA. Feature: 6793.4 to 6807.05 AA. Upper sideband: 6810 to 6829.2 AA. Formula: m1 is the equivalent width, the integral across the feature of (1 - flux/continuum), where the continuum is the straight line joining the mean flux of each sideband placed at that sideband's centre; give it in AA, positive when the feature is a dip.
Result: 0.2 AA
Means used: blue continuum 13.4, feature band 13.3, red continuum 13.6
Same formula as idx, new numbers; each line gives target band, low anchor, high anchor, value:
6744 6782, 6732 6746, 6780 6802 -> -0.2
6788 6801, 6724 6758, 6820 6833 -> 0.0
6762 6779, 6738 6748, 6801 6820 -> 0.1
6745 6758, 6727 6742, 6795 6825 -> -0.4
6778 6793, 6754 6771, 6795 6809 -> -0.3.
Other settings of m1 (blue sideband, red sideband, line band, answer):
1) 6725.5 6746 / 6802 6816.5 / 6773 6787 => -0.1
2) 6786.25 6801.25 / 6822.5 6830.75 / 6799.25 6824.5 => 0.2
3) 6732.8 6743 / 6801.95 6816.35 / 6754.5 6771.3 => -0.1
